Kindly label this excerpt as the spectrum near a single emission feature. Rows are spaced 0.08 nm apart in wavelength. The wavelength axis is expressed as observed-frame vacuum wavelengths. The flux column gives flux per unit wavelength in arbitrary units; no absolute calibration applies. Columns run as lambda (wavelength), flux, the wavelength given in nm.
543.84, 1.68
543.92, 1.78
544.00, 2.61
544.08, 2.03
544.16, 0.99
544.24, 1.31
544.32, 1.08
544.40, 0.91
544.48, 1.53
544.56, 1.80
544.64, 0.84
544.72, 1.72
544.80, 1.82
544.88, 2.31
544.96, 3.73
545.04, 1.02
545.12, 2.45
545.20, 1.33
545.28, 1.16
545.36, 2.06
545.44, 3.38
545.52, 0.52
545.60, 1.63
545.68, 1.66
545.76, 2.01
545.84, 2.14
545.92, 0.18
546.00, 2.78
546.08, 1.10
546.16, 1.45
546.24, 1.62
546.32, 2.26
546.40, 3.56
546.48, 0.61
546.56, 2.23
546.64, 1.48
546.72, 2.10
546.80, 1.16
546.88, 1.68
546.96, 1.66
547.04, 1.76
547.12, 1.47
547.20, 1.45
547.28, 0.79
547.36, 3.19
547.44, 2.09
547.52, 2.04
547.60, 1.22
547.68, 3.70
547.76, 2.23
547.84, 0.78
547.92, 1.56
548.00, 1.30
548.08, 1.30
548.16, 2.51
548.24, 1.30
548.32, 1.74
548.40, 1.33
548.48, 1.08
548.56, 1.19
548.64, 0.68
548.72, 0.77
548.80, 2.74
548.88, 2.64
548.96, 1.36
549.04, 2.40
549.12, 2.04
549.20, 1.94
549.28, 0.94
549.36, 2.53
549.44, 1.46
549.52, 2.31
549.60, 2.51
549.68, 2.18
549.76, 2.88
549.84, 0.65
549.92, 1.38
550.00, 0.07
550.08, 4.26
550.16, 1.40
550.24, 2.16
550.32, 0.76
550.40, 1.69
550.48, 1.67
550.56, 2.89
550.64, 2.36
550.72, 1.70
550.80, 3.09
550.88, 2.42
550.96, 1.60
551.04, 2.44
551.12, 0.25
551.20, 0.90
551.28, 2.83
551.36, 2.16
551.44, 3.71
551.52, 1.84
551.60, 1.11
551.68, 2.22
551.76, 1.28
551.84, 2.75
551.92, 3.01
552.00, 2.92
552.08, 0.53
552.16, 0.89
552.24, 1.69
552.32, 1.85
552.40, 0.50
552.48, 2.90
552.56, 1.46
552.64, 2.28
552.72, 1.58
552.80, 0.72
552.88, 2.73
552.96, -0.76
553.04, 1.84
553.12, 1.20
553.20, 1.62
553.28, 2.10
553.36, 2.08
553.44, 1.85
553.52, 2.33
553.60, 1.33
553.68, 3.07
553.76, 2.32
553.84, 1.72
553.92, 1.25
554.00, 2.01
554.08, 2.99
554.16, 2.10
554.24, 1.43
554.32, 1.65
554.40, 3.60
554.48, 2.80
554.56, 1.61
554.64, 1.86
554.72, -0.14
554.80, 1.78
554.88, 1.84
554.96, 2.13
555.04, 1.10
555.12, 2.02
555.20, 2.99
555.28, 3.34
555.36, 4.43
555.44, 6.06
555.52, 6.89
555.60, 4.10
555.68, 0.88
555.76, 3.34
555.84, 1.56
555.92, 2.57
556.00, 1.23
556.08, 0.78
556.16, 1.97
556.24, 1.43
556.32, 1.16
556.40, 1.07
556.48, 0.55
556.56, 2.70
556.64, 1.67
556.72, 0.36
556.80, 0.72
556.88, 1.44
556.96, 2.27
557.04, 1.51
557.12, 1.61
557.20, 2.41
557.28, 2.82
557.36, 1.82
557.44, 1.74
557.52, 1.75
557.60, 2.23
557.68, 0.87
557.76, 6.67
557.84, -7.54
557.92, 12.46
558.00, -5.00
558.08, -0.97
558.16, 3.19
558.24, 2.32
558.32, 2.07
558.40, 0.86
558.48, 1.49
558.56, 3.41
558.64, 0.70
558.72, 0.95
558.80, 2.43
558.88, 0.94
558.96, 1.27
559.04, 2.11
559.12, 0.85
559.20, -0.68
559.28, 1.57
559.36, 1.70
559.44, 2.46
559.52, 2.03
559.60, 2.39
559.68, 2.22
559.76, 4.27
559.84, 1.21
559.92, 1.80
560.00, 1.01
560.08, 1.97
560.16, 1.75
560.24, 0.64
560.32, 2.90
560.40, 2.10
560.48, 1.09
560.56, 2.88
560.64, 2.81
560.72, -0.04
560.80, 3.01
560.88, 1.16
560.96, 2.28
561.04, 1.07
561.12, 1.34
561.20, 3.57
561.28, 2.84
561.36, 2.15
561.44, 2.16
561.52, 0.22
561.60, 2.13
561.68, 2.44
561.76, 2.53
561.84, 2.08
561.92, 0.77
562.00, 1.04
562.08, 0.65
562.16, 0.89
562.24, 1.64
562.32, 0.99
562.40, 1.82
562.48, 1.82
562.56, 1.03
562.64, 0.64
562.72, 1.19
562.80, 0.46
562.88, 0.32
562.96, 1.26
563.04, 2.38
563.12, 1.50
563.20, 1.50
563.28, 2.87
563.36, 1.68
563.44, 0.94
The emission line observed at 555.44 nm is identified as [O III]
